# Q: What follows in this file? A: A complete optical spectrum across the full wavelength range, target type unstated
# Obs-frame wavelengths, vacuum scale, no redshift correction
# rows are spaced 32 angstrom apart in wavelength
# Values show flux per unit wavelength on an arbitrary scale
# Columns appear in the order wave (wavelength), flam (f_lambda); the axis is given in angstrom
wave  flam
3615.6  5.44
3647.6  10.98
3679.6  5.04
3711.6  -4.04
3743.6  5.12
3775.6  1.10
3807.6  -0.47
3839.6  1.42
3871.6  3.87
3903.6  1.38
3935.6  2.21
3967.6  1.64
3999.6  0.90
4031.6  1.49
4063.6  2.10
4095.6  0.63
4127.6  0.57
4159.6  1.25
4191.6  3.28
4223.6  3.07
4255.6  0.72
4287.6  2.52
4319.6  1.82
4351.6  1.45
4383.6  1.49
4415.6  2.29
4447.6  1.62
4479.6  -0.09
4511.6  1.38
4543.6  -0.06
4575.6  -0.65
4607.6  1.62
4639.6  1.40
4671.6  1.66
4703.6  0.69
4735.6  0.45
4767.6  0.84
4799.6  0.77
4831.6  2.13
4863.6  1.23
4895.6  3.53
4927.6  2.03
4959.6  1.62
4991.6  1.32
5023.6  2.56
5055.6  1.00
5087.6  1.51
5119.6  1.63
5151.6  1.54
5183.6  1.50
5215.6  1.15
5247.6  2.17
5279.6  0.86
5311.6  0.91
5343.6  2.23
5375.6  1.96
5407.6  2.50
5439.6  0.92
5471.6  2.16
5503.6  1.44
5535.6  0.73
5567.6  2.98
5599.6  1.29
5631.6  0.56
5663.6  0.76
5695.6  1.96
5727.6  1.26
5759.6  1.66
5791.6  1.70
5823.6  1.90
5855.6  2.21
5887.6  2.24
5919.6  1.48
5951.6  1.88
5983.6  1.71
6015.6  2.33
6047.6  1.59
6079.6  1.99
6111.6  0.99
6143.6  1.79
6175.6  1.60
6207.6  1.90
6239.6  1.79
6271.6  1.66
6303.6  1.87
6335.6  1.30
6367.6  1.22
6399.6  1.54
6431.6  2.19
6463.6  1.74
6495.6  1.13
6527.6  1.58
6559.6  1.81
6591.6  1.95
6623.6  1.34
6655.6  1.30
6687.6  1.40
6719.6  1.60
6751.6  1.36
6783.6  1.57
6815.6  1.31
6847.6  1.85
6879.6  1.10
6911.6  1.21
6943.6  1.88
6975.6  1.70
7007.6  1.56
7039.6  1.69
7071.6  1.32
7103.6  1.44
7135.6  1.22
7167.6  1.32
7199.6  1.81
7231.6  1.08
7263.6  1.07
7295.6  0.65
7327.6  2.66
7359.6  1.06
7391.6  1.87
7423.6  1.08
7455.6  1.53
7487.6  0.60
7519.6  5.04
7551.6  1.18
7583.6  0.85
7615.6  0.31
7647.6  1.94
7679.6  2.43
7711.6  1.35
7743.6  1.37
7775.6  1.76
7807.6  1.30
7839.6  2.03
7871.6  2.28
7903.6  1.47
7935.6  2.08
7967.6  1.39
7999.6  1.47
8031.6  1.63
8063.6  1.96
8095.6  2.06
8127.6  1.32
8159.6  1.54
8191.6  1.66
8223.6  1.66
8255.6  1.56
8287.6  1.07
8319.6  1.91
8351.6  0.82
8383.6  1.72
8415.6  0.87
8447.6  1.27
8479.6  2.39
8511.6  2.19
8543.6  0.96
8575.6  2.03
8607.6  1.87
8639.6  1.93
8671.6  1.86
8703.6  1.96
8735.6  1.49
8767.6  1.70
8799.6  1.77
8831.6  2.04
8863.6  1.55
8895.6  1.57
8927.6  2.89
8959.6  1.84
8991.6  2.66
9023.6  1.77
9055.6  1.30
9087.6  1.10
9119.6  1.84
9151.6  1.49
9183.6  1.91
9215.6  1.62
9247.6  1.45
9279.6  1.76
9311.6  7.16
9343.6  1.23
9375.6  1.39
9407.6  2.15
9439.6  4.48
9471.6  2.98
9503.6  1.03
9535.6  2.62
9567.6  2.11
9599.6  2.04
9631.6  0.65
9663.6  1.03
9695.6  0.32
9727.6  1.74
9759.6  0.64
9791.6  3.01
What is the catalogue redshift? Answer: 1.015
